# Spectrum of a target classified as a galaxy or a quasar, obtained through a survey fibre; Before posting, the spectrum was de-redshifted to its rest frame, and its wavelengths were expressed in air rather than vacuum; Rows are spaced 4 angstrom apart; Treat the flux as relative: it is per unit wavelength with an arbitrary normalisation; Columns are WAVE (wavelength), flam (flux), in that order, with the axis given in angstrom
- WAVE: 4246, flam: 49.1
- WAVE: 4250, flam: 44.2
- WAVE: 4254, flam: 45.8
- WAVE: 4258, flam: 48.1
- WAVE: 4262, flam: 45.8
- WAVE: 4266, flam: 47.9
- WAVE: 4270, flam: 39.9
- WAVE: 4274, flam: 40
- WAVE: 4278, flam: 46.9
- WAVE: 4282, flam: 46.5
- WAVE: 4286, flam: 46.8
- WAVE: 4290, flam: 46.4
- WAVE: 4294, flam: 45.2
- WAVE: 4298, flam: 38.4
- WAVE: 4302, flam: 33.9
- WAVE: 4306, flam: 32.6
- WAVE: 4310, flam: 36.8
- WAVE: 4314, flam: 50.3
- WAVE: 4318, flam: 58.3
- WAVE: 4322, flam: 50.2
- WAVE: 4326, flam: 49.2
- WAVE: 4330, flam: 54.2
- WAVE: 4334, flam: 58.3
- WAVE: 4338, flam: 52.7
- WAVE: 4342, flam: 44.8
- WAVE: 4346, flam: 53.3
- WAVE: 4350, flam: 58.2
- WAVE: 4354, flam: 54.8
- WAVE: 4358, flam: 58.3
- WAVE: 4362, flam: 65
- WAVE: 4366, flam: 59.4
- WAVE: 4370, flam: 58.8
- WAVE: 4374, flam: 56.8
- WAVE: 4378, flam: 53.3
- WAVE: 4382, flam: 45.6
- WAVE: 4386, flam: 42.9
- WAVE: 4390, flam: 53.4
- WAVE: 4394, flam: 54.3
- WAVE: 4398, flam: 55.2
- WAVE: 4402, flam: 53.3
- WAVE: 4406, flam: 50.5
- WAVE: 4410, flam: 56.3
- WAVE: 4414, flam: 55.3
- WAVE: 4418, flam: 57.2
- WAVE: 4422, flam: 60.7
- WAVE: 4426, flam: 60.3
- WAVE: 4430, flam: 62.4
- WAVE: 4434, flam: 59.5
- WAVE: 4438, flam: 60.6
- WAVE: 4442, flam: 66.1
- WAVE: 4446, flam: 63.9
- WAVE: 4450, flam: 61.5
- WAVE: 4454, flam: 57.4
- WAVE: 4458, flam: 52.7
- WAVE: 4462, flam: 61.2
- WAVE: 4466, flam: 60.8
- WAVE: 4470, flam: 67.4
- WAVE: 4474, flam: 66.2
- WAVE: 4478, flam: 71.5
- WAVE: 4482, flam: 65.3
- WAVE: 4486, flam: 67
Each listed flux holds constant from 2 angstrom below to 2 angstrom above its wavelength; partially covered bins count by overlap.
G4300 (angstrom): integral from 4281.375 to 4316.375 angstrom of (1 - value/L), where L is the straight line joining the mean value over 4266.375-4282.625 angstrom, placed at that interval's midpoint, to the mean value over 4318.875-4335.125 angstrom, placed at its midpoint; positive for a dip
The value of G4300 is 4.3 angstrom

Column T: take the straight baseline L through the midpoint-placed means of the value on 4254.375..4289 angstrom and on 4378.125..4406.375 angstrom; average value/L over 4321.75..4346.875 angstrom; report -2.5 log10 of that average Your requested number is -0.079 mag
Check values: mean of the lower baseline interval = 45.3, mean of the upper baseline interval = 50.9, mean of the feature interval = 51.9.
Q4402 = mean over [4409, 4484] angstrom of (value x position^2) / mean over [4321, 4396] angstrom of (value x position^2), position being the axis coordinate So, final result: 1.19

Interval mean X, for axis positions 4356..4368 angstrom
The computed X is 60.9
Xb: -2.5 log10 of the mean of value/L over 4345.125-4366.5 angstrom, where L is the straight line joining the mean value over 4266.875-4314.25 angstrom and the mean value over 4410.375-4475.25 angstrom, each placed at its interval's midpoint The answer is -0.17 mag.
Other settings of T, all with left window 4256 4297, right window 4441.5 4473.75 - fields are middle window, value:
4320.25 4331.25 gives -0.030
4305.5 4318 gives 0.111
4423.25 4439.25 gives -0.030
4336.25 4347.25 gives 0.022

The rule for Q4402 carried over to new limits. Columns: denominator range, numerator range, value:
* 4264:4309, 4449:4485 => 1.62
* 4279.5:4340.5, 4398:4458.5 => 1.32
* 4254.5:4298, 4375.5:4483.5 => 1.39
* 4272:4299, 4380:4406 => 1.20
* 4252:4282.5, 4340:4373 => 1.31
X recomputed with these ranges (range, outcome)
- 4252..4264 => 46.6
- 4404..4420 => 54.8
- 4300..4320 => 42.4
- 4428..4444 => 62.1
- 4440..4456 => 62.2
